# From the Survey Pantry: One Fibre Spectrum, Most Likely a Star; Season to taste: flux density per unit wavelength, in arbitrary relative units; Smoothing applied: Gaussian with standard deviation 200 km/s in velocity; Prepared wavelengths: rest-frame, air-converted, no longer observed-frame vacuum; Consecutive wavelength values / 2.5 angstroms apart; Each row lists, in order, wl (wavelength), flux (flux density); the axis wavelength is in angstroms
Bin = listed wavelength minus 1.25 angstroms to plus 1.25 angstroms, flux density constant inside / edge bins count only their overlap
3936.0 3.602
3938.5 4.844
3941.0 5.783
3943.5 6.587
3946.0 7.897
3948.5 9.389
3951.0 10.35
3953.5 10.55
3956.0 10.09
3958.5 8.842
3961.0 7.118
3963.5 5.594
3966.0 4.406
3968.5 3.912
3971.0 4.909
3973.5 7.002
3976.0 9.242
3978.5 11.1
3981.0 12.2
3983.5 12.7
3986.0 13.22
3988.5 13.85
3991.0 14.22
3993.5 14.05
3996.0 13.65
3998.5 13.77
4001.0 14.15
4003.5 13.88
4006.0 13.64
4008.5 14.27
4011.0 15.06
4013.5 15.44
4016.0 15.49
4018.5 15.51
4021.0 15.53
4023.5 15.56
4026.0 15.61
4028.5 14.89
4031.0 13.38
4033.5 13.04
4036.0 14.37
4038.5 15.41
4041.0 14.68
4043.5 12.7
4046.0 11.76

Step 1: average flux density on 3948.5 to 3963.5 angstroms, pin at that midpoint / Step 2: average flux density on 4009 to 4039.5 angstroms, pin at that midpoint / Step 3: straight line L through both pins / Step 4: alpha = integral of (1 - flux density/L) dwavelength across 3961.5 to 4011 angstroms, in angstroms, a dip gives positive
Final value 3.5 angstroms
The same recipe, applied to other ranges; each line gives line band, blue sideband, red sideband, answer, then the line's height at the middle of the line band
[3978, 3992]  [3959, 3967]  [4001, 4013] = -3.86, 10.2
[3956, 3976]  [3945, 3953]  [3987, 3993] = 8.49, 11.3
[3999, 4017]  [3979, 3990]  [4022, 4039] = -0.99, 13.8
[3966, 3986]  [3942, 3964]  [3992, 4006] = 4.74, 11.2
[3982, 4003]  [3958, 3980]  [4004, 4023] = -4.94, 11.2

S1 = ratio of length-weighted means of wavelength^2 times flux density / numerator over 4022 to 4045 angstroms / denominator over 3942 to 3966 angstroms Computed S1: 1.82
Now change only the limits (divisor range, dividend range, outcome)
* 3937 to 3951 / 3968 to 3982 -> 1.17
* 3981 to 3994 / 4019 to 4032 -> 1.14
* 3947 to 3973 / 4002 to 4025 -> 2.05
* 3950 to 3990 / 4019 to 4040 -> 1.67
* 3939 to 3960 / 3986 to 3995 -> 1.66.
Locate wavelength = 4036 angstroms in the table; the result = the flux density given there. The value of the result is 14.37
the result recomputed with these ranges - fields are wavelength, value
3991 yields 14.22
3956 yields 10.09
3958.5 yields 8.842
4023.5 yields 15.56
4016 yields 15.49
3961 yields 7.118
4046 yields 11.76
